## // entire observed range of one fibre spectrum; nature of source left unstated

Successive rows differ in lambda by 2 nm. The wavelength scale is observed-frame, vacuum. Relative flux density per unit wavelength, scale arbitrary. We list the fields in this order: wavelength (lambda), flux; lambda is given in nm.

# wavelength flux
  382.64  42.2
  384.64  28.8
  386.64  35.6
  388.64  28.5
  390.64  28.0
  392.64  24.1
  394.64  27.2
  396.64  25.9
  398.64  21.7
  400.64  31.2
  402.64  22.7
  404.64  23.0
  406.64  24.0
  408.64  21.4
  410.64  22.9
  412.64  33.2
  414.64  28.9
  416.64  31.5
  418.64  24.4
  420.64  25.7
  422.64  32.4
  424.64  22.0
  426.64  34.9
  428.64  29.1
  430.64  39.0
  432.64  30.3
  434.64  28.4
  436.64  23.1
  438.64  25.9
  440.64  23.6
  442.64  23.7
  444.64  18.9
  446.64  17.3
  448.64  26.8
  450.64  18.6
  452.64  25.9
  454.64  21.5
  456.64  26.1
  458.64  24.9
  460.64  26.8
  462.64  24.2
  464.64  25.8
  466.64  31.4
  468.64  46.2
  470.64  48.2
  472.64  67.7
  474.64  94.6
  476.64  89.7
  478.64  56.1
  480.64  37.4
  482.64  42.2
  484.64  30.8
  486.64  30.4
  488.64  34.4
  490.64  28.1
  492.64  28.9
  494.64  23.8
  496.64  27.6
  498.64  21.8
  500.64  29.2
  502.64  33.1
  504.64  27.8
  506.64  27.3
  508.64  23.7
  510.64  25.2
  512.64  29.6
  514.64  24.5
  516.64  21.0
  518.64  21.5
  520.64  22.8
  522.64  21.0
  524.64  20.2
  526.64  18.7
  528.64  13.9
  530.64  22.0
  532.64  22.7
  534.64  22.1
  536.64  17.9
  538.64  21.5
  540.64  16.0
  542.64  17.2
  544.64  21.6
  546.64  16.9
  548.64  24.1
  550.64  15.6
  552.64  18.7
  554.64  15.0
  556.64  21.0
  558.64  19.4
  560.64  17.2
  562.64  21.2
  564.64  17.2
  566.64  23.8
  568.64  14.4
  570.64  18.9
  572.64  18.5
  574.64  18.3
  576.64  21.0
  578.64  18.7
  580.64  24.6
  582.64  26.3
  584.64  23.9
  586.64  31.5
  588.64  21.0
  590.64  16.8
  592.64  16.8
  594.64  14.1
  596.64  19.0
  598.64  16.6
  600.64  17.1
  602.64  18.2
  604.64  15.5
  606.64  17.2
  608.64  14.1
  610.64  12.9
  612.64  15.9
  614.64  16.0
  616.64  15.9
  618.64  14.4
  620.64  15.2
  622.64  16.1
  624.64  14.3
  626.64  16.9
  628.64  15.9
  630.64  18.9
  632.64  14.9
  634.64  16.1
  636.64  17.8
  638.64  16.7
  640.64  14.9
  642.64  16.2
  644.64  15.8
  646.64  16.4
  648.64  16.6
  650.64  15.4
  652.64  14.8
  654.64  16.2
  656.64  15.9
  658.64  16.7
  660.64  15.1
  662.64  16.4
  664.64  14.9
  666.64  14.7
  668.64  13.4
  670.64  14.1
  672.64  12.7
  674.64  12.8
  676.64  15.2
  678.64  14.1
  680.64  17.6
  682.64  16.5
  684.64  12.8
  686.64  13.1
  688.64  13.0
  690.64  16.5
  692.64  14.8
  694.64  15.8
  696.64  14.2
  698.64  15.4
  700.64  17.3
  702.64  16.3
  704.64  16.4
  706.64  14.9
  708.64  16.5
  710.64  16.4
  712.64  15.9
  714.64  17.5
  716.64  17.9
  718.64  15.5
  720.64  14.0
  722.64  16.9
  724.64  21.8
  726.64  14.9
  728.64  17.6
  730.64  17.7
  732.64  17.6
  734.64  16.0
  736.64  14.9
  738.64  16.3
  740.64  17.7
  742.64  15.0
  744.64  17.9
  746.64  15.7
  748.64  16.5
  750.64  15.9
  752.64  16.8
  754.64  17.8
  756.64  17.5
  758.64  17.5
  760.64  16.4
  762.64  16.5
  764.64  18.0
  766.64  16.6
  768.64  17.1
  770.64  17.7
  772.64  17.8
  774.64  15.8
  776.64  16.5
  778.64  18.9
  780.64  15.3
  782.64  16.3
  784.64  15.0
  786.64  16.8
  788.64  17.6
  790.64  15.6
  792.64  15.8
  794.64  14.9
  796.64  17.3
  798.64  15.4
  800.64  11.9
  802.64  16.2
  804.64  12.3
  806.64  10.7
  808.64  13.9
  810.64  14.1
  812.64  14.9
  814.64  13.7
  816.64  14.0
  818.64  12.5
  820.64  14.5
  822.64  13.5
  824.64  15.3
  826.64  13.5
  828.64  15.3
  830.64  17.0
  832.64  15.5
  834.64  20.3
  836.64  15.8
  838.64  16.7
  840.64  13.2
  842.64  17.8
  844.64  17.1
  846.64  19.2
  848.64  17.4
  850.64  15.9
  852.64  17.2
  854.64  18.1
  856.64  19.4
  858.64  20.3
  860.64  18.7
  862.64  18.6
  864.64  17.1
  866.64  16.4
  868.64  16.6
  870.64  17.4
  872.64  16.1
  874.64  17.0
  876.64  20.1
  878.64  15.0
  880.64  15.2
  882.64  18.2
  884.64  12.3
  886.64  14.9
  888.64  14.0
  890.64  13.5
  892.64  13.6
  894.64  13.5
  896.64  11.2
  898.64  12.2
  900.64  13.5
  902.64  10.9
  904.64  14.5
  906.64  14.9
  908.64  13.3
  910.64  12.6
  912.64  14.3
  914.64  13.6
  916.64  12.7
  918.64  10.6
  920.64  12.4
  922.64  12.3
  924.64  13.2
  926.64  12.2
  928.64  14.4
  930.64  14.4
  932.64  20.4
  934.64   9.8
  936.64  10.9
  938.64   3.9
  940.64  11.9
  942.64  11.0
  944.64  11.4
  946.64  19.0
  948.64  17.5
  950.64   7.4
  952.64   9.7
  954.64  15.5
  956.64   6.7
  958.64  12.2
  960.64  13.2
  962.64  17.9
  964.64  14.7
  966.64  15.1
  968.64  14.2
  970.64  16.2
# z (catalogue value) 2.07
